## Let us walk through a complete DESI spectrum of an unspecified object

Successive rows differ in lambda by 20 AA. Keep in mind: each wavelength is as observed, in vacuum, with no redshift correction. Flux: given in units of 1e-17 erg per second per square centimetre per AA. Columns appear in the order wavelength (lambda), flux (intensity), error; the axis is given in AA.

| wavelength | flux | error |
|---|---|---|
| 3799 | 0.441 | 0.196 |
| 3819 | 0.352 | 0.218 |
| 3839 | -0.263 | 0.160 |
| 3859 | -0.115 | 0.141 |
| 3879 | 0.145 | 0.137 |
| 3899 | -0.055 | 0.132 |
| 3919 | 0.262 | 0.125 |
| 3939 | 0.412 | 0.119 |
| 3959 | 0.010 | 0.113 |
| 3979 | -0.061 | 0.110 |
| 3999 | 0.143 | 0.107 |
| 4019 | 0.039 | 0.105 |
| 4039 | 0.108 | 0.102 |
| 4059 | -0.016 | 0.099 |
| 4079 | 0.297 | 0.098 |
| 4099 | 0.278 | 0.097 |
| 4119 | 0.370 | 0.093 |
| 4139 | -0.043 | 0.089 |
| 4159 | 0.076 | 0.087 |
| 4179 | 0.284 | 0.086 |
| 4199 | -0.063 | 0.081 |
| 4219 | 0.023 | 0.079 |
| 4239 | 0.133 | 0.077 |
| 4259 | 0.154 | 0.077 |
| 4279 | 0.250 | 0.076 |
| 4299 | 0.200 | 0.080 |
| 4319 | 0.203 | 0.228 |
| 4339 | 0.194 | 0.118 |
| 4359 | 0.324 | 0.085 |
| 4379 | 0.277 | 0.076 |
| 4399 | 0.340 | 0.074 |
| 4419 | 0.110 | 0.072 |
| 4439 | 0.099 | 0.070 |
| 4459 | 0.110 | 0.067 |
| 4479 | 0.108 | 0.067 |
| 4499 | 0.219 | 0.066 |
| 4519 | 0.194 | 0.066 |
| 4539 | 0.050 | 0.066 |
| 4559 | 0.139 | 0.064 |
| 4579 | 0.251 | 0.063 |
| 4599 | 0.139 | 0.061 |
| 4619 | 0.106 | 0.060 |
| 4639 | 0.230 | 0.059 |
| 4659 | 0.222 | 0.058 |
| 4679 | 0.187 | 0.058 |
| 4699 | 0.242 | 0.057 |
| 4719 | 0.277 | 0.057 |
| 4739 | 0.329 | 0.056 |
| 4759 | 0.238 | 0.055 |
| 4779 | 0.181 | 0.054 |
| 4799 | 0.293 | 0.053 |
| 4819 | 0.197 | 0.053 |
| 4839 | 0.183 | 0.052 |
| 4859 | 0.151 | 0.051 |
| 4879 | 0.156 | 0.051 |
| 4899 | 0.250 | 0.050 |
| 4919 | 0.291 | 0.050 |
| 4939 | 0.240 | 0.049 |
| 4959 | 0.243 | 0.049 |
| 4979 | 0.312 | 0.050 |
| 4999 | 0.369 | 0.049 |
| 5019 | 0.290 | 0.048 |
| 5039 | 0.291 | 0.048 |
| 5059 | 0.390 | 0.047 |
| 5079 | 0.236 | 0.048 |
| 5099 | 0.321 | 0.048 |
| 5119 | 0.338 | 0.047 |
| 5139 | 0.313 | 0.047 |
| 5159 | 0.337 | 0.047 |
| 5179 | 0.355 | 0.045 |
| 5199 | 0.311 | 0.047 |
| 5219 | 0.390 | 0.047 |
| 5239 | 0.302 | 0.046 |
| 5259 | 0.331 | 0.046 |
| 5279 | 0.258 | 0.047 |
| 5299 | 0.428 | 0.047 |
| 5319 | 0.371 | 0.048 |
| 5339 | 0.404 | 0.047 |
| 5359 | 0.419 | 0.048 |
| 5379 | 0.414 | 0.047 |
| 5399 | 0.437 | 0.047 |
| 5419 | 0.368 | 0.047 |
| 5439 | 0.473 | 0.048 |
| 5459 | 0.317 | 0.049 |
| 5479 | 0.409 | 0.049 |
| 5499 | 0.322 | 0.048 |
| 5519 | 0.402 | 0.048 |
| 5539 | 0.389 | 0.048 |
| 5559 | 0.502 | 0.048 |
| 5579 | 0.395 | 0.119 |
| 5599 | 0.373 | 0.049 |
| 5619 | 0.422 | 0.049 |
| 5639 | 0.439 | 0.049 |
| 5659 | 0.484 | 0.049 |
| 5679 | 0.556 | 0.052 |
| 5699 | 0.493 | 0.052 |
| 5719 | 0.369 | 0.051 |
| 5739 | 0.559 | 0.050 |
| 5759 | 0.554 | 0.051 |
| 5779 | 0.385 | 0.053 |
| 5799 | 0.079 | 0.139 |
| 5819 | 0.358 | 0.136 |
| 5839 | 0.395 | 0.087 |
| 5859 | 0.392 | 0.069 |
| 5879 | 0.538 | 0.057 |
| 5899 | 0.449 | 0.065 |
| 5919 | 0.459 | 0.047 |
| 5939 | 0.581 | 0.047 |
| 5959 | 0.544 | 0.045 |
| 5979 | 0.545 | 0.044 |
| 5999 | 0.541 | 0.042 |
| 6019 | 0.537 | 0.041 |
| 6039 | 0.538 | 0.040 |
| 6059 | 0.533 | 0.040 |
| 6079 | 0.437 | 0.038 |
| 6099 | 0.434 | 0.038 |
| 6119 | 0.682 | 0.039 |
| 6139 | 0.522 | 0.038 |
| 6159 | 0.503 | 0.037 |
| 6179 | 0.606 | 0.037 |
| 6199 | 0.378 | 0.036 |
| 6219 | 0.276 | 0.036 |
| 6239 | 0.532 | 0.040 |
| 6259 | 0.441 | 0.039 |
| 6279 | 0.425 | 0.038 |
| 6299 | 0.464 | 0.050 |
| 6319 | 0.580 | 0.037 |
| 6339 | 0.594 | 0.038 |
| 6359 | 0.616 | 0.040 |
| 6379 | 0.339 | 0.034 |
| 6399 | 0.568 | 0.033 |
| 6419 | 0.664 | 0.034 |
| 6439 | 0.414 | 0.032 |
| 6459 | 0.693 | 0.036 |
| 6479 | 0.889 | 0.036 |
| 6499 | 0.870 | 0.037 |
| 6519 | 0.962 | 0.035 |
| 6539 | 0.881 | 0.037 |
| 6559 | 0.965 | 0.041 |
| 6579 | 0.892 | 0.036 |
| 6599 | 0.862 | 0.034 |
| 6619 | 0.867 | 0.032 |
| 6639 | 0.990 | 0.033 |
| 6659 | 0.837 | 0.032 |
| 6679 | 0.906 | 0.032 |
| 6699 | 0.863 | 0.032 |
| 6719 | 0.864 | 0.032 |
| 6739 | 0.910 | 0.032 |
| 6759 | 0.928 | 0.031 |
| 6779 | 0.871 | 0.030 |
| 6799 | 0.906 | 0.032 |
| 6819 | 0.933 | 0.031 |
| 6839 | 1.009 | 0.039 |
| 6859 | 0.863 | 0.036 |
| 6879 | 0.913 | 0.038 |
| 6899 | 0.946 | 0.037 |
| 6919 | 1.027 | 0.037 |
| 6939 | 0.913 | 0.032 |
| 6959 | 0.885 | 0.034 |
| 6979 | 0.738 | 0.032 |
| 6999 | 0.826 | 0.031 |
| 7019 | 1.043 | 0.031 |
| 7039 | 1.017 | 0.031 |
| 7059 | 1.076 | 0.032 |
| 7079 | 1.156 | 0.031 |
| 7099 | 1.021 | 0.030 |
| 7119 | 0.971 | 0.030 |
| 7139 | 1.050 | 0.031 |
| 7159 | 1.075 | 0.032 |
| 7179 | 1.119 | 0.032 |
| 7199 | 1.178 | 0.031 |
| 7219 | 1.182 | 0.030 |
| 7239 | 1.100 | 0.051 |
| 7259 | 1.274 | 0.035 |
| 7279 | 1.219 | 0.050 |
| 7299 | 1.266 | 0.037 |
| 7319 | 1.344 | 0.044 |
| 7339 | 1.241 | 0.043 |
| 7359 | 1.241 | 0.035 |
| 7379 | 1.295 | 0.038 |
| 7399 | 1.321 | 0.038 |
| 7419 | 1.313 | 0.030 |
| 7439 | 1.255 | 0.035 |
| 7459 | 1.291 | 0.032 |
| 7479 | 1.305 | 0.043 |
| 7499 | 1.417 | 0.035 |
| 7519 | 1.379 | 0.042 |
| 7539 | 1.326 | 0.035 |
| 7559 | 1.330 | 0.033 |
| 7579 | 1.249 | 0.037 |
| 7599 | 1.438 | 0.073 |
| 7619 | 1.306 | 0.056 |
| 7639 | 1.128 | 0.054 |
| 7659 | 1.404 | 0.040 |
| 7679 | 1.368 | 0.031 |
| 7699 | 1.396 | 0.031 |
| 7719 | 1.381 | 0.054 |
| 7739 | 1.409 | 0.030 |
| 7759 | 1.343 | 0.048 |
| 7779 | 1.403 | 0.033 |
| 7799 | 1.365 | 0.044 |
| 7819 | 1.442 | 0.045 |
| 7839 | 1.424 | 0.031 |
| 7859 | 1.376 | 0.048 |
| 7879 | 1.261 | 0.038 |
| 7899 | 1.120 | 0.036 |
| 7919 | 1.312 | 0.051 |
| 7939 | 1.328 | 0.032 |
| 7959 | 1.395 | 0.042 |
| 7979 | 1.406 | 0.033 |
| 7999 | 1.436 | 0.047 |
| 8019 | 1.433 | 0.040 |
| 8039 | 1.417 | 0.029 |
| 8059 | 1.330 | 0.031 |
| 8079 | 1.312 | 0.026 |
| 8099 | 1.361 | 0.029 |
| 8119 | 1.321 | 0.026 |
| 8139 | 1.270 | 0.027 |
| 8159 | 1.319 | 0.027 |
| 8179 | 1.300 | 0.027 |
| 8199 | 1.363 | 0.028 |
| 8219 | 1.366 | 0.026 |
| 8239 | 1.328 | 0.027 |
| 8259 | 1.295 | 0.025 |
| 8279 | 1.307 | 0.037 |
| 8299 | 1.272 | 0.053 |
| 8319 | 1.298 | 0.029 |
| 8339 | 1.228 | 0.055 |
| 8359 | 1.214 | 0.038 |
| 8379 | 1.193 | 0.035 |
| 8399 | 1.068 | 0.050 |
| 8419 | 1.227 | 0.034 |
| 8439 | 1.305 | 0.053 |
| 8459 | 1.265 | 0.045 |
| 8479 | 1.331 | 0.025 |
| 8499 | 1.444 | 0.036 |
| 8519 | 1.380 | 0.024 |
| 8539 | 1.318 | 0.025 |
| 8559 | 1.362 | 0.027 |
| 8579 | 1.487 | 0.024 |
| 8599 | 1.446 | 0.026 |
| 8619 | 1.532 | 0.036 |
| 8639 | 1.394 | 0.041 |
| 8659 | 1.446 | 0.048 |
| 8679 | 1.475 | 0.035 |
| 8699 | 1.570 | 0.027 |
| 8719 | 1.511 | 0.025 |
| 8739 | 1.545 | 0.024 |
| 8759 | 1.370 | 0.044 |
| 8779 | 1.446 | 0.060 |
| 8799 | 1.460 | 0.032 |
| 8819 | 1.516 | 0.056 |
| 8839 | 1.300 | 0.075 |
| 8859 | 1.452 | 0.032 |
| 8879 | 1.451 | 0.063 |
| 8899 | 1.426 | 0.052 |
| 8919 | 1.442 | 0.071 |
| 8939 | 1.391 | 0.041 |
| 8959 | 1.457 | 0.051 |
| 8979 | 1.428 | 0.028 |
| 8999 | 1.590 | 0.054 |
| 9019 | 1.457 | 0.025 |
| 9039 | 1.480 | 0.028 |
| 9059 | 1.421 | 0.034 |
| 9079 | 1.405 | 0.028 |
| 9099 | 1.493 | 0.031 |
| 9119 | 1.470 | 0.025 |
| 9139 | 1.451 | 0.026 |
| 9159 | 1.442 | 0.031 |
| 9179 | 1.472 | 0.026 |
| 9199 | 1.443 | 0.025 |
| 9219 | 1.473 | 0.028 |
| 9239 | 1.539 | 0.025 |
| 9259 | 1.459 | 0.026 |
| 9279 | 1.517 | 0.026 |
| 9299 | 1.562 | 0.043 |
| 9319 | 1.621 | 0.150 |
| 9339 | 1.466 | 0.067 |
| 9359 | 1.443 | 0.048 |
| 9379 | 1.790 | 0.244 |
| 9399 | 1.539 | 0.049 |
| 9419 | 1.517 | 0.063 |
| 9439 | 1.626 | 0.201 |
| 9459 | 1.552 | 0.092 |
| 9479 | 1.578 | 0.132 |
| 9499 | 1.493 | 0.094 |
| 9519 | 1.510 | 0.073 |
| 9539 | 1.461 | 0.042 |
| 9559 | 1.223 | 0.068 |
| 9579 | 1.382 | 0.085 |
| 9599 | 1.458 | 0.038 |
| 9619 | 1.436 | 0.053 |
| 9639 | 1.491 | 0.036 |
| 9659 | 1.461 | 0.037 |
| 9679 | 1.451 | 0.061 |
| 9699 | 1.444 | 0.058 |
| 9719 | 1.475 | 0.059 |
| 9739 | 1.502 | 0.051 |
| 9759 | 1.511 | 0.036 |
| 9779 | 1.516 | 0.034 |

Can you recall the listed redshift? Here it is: 0.62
